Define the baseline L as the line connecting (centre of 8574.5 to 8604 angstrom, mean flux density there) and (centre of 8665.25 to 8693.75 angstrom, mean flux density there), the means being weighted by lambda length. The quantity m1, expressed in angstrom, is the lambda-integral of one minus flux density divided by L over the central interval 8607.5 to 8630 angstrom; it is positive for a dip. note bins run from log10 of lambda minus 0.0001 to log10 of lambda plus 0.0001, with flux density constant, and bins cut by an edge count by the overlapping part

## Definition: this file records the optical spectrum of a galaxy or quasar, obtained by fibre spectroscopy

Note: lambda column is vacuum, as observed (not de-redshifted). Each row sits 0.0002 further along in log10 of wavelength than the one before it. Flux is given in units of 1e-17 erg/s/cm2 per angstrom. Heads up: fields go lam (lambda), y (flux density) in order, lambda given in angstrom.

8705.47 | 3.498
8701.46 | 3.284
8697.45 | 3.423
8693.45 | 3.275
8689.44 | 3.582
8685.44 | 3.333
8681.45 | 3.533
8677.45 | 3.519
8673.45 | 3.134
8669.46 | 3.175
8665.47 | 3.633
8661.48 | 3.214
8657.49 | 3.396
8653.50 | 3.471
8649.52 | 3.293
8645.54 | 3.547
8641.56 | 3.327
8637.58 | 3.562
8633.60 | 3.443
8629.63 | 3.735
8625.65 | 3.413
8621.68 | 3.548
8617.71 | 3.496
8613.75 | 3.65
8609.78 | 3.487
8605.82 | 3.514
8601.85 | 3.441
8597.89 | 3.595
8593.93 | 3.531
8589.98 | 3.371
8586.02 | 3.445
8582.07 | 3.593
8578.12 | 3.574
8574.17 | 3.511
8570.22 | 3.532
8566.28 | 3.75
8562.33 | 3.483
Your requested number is -0.5 angstrom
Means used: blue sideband 3.51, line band 3.54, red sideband 3.39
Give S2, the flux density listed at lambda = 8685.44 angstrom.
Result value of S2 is 3.333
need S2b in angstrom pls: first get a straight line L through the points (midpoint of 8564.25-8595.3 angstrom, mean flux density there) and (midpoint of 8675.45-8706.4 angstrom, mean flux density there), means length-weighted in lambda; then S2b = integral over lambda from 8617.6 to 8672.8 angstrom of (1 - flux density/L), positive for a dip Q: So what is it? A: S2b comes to 0.6 angstrom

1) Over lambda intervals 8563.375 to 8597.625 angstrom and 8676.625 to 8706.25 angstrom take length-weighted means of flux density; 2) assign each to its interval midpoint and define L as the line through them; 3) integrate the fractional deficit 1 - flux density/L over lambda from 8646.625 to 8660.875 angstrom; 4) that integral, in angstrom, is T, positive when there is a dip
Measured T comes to 0.34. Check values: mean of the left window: 3.54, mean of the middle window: 3.38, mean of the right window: 3.42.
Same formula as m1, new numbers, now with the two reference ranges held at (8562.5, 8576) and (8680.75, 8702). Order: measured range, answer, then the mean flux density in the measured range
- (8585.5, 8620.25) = 0.27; 3.51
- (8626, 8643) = -0.12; 3.51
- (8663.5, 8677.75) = 0.37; 3.35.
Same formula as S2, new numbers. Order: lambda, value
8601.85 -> 3.441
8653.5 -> 3.471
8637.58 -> 3.562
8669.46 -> 3.175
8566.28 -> 3.75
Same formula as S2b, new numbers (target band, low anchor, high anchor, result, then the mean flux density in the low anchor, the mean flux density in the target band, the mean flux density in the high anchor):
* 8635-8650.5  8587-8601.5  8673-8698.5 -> 0.0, 3.49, 3.44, 3.41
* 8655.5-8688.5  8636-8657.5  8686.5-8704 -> 0.4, 3.43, 3.37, 3.39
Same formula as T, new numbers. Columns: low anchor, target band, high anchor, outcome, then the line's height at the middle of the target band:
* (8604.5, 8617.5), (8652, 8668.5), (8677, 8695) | 0.33 angstrom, 3.48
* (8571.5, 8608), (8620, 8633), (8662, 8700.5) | -0.34 angstrom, 3.46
